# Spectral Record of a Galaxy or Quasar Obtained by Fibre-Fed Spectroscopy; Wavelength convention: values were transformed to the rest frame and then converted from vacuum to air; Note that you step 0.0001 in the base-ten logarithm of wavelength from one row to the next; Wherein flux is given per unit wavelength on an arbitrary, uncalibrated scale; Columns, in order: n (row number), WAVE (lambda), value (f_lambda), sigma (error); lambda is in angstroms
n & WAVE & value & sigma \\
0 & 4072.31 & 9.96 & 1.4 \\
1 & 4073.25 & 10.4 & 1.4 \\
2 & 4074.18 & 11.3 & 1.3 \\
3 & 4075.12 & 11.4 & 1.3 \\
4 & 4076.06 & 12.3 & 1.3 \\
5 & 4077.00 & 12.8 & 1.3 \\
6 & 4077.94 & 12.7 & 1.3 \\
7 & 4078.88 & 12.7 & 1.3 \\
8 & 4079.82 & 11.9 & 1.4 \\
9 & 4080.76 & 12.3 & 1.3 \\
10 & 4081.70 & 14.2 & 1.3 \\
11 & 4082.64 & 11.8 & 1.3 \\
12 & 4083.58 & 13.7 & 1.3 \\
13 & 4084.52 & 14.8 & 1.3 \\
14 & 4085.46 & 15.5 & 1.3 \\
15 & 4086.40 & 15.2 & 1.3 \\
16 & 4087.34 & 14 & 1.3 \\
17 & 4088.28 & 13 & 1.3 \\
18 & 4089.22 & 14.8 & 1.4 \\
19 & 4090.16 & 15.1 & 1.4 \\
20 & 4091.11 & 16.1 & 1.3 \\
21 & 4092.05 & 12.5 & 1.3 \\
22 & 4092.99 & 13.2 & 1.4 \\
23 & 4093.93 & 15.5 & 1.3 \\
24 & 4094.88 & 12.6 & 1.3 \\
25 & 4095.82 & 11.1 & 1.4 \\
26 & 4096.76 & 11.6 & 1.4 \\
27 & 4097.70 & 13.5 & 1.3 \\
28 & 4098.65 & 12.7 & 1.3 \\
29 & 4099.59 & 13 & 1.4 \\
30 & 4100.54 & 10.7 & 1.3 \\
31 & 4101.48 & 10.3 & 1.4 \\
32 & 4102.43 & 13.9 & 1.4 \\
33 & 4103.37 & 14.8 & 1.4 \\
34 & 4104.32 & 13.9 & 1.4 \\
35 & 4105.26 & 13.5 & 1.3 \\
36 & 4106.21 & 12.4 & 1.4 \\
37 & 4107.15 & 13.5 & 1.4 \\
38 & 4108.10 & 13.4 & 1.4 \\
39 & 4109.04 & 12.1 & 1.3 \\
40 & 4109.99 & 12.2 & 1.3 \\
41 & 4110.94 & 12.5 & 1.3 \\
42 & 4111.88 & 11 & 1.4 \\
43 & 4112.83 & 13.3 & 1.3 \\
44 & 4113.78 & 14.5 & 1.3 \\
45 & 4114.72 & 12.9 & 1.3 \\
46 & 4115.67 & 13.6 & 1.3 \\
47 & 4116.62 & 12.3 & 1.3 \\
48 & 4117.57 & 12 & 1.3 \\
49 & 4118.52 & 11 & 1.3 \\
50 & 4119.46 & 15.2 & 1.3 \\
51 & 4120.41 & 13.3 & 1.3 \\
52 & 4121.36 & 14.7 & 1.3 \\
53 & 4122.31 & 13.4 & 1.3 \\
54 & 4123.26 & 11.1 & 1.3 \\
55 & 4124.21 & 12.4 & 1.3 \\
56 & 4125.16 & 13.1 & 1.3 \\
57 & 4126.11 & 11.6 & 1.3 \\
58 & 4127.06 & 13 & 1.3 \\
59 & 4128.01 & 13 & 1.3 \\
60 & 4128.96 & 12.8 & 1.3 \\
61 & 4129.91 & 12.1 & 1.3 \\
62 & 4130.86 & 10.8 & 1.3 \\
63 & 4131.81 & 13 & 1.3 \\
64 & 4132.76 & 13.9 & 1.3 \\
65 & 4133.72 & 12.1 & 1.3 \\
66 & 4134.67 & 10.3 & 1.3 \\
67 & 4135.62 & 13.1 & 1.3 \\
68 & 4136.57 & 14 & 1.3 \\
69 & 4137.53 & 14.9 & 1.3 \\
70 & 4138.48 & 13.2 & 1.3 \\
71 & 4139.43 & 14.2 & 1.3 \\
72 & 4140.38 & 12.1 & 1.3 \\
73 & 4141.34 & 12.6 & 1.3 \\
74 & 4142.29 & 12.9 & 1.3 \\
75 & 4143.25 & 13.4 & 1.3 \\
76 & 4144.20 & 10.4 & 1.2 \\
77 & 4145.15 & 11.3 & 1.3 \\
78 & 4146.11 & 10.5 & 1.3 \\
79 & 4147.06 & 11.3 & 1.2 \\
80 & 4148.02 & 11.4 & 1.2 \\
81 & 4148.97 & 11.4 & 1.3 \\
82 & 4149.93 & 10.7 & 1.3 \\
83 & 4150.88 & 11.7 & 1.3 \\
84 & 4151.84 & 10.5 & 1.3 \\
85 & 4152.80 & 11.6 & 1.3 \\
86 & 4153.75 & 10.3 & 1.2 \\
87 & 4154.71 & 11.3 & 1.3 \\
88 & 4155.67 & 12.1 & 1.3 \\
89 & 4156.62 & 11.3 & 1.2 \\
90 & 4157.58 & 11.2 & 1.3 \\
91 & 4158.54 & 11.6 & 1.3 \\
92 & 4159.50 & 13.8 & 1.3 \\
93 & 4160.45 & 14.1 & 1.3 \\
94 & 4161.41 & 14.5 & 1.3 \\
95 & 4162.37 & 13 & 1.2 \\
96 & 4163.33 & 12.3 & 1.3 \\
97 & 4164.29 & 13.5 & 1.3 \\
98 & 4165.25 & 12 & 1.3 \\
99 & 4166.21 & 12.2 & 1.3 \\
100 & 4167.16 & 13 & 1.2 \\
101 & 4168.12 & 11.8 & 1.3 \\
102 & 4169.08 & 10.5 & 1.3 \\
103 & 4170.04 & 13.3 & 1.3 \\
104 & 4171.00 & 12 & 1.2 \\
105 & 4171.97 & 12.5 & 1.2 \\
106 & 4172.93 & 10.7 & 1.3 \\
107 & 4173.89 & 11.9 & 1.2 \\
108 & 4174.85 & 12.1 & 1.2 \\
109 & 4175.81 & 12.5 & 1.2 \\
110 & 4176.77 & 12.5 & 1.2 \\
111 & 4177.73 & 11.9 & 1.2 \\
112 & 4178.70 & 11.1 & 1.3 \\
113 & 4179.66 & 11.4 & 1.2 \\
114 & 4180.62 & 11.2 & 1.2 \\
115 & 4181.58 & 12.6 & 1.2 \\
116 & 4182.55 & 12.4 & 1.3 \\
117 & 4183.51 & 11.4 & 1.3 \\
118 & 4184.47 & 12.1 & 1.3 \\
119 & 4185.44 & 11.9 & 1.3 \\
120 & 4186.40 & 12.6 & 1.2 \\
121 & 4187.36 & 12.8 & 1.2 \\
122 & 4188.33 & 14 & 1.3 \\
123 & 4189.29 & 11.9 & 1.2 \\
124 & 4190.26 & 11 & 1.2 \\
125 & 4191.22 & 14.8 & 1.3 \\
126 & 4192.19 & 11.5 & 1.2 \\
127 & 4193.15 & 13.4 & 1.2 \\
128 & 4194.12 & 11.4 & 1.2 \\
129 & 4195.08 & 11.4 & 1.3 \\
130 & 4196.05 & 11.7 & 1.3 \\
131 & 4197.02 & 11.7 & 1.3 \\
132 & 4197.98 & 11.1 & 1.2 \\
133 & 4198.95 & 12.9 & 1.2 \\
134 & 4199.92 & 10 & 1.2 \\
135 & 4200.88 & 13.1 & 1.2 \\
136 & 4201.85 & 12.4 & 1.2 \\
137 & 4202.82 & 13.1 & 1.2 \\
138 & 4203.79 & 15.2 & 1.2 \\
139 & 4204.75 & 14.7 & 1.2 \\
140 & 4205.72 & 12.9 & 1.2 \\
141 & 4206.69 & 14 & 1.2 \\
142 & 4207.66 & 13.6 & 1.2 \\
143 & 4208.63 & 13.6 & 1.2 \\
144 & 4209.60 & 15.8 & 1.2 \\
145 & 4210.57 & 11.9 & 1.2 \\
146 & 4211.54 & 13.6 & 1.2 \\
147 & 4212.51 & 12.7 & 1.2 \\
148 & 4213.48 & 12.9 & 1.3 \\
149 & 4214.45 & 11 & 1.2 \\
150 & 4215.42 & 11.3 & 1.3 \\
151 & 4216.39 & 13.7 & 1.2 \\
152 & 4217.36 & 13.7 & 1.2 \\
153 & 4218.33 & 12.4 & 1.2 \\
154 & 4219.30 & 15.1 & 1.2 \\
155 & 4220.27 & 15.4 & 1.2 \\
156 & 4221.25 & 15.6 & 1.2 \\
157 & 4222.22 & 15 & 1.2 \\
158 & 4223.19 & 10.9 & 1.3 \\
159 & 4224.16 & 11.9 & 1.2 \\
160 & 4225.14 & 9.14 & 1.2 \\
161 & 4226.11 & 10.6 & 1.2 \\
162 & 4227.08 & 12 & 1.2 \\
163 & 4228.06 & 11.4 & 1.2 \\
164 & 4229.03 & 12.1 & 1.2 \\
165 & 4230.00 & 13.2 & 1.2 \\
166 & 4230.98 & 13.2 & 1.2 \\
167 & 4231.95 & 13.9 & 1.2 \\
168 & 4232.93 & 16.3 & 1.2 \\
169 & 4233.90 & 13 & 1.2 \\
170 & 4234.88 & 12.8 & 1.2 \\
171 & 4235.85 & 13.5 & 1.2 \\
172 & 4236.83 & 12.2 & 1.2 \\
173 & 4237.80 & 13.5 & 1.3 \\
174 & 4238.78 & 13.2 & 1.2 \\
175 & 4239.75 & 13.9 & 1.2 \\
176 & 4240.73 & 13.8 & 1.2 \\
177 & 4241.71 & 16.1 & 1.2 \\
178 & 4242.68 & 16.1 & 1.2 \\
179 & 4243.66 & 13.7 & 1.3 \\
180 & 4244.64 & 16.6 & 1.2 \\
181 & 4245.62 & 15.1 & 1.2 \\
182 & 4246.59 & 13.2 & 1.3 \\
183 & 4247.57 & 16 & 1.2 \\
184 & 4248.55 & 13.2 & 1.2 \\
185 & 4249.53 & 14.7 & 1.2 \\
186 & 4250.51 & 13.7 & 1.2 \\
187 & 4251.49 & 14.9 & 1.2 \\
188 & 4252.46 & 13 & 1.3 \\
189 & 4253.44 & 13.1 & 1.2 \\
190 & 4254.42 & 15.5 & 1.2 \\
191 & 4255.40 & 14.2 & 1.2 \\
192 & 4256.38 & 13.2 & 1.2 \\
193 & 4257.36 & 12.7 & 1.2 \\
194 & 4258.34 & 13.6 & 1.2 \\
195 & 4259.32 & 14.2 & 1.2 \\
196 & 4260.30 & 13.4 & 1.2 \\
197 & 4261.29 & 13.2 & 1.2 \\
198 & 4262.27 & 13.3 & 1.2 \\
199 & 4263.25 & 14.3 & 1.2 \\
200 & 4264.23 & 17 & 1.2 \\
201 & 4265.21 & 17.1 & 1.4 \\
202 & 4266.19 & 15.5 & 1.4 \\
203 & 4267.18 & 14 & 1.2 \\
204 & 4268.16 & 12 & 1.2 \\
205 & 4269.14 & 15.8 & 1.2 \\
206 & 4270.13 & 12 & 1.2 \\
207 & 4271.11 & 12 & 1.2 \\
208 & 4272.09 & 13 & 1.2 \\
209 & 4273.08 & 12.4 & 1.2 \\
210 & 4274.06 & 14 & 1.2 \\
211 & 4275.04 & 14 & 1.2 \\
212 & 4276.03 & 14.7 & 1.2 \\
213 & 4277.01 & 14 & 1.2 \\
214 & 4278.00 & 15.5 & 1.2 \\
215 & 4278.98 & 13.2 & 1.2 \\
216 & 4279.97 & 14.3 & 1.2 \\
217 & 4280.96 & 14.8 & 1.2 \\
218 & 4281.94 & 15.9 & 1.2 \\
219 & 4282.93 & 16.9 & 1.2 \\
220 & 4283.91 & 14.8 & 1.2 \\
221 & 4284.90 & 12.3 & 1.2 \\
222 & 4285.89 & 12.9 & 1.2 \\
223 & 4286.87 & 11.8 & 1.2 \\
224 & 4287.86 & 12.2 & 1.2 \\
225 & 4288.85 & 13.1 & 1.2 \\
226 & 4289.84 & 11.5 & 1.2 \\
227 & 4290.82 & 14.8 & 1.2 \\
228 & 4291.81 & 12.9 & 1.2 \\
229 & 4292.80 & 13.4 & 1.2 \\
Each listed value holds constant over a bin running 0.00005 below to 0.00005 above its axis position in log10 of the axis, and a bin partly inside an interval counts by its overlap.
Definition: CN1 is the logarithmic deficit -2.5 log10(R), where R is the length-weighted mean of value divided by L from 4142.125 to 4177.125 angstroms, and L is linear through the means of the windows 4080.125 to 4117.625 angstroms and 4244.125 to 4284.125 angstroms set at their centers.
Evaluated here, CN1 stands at 0.14 mag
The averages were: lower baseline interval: 13.2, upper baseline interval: 14.2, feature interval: 12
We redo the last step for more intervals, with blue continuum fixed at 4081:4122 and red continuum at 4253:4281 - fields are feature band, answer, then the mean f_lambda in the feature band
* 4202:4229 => 0.057 mag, 13.1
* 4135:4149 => 0.082 mag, 12.5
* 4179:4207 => 0.104 mag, 12.4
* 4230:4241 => 0.024 mag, 13.5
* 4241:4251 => -0.069 mag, 14.8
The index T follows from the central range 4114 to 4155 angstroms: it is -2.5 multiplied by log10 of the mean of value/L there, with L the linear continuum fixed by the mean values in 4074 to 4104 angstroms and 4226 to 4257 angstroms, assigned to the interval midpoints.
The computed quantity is 0.085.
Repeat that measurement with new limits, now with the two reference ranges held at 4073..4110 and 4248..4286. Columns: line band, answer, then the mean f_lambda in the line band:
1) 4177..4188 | 0.14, 12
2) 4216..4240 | 0.06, 13.1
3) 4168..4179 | 0.14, 11.9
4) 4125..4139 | 0.05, 12.7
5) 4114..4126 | 0.03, 12.9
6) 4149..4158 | 0.20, 11.2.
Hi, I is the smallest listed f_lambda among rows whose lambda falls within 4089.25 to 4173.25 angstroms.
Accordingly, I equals 10.3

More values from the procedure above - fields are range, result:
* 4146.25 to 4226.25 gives 9.14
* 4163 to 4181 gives 10.5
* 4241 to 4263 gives 12.7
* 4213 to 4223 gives 11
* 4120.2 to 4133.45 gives 10.8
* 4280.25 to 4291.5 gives 11.5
